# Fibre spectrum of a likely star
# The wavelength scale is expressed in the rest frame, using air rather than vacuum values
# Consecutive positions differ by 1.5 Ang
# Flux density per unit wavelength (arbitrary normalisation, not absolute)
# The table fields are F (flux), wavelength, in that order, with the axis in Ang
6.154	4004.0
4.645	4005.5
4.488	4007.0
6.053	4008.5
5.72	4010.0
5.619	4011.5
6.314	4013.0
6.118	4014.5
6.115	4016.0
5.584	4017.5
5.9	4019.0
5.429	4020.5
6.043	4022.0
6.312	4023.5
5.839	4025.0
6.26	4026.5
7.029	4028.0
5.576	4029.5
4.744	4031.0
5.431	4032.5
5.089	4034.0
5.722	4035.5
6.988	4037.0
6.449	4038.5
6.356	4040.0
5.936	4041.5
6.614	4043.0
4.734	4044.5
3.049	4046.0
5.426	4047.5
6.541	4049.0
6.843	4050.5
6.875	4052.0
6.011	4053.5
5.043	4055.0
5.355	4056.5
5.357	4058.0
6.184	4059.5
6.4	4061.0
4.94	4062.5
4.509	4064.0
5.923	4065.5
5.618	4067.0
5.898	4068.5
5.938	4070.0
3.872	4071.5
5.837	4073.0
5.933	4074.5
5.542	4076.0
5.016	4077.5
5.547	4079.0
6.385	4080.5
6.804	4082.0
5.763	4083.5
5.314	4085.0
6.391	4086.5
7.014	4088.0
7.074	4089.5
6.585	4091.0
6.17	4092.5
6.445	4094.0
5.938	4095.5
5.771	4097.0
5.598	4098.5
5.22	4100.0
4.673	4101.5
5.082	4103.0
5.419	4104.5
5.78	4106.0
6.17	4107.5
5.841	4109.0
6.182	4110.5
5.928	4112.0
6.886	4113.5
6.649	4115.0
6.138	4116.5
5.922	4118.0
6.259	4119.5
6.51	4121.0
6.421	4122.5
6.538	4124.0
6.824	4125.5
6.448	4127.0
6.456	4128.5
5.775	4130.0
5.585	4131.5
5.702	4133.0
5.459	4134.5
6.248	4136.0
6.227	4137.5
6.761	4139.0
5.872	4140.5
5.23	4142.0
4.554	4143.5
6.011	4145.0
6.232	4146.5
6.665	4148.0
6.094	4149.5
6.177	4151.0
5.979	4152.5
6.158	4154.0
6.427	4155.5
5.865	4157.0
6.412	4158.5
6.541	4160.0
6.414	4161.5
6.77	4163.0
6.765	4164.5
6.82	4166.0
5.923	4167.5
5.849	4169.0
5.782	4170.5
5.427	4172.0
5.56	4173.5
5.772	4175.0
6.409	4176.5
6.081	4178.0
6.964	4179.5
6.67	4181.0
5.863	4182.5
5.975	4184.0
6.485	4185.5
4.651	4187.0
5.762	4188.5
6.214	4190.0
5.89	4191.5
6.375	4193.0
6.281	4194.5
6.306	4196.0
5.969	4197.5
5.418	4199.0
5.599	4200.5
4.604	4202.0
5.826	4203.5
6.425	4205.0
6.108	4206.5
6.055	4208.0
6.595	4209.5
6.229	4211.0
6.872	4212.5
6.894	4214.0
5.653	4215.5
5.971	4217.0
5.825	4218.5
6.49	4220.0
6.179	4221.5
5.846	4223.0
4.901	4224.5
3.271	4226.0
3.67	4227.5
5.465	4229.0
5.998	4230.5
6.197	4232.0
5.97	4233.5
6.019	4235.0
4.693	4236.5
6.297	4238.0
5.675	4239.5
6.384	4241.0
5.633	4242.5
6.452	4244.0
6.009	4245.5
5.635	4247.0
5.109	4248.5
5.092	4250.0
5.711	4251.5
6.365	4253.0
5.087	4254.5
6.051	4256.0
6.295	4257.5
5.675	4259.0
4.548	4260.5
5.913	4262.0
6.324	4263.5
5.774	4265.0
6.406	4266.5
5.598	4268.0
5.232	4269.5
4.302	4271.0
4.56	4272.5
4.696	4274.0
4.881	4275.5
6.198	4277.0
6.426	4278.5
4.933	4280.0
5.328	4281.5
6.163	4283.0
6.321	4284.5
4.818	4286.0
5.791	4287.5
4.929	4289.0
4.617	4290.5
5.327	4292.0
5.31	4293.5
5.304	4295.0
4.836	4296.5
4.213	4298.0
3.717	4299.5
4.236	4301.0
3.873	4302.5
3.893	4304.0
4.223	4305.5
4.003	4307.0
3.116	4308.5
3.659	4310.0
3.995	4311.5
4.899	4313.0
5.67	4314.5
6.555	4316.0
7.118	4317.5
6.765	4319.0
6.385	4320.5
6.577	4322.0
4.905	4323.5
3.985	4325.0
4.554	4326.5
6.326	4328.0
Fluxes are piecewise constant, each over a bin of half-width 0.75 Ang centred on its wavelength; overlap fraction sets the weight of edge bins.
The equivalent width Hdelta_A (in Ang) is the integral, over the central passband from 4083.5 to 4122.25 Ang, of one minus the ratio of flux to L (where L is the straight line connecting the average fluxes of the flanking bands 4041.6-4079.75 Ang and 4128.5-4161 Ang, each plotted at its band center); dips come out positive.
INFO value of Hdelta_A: -1.66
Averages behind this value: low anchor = 5.57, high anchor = 6.01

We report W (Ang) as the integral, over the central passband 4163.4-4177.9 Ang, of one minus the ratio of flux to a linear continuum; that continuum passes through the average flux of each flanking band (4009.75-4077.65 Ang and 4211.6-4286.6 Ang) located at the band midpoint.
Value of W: -1.0 Ang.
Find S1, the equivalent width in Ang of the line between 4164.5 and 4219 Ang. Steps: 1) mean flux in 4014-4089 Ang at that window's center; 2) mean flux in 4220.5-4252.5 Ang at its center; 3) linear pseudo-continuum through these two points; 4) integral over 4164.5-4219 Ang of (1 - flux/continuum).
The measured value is -4.2 Ang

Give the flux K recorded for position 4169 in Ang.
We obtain 5.849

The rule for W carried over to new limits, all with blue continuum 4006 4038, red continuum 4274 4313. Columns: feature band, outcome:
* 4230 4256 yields -4.1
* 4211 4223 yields -2.7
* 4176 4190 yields -2.4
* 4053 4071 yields 0.3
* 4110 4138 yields -4.0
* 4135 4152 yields -2.0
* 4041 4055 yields 0.0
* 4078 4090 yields -1.4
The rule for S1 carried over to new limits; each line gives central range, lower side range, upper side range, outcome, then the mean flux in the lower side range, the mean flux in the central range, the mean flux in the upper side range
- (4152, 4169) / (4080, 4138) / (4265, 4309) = -1.7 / 6.09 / 6.35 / 4.96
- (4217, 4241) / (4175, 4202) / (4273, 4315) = 0.0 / 6.01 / 5.54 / 4.83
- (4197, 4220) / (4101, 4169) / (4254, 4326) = -1.4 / 6.11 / 6.02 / 5.19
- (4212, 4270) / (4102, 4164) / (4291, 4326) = -3.9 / 6.11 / 5.72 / 4.89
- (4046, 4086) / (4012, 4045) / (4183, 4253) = 1.6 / 5.94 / 5.68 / 5.8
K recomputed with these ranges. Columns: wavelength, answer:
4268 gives 5.598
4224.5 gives 4.901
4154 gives 6.158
